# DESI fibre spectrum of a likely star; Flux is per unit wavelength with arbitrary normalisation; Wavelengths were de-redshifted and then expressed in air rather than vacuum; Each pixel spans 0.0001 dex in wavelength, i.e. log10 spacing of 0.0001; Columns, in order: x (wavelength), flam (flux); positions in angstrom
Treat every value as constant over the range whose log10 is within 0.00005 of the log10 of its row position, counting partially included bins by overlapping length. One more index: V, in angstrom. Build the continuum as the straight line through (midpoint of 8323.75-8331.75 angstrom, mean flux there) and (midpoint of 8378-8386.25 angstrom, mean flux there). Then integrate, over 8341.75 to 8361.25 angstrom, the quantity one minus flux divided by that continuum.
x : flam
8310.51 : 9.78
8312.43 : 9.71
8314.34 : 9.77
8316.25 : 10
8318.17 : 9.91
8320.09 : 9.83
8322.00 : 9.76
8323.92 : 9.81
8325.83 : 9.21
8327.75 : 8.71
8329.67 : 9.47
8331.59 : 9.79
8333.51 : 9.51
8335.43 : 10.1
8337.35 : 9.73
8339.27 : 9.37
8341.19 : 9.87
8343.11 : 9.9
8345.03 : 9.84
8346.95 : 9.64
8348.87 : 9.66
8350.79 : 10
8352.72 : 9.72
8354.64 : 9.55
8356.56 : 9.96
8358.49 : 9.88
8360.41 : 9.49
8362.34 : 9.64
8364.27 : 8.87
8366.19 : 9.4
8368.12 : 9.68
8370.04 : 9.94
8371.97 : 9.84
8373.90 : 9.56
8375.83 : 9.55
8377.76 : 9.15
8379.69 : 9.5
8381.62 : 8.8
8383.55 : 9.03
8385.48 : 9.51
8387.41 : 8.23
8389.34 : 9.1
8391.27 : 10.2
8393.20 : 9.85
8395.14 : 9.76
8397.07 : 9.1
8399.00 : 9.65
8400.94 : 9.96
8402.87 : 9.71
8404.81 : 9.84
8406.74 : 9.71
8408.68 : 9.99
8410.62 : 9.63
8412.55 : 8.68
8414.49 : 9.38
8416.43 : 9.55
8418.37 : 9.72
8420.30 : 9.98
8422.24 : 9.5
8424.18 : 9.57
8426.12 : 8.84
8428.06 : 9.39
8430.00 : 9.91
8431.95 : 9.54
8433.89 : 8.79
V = -1.1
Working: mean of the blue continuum 9.32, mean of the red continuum 9.2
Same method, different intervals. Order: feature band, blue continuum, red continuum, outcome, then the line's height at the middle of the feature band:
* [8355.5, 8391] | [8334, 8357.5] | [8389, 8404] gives 1.16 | 9.73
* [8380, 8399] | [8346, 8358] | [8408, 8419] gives 0.53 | 9.58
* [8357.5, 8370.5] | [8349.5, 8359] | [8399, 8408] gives 0.35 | 9.81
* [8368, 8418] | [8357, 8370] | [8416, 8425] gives 0.61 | 9.61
